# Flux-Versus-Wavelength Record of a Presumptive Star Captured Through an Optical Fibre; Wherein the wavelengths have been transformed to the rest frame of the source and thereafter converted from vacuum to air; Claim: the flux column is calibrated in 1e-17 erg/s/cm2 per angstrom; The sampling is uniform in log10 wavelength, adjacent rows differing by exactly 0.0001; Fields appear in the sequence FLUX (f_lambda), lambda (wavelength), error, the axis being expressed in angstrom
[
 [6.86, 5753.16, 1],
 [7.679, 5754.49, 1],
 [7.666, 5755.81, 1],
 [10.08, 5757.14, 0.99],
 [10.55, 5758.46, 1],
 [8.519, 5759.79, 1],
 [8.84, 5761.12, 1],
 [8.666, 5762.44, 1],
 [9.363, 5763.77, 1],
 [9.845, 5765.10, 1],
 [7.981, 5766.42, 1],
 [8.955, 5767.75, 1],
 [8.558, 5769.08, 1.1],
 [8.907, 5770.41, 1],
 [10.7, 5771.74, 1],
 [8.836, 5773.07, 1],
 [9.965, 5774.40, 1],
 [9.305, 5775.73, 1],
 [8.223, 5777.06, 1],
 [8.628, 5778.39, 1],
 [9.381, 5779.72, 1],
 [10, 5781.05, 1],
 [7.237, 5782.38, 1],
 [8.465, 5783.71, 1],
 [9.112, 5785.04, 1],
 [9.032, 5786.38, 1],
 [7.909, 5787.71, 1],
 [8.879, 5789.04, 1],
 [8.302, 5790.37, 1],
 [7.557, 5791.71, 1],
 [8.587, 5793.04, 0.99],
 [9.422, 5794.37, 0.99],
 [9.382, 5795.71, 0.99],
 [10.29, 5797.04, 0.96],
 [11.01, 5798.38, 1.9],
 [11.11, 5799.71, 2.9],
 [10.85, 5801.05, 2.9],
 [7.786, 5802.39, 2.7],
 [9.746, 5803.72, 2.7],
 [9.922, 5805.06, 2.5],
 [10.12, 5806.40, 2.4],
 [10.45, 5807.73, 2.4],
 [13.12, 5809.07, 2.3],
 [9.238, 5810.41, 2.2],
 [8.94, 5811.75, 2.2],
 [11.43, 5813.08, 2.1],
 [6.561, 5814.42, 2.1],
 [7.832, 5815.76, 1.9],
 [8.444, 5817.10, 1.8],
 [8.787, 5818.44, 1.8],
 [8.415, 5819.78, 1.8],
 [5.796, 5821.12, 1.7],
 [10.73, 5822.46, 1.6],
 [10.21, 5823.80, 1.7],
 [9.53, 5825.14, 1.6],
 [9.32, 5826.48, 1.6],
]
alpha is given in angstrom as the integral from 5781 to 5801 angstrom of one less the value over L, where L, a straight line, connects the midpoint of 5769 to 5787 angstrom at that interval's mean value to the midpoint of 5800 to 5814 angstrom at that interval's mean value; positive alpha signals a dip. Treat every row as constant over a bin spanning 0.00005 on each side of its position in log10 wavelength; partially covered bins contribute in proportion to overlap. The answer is 0.9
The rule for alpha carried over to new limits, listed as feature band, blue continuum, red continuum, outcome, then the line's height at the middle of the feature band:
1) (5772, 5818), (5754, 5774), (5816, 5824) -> -2.56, 8.79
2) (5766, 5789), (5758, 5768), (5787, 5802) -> 0.74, 9.2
